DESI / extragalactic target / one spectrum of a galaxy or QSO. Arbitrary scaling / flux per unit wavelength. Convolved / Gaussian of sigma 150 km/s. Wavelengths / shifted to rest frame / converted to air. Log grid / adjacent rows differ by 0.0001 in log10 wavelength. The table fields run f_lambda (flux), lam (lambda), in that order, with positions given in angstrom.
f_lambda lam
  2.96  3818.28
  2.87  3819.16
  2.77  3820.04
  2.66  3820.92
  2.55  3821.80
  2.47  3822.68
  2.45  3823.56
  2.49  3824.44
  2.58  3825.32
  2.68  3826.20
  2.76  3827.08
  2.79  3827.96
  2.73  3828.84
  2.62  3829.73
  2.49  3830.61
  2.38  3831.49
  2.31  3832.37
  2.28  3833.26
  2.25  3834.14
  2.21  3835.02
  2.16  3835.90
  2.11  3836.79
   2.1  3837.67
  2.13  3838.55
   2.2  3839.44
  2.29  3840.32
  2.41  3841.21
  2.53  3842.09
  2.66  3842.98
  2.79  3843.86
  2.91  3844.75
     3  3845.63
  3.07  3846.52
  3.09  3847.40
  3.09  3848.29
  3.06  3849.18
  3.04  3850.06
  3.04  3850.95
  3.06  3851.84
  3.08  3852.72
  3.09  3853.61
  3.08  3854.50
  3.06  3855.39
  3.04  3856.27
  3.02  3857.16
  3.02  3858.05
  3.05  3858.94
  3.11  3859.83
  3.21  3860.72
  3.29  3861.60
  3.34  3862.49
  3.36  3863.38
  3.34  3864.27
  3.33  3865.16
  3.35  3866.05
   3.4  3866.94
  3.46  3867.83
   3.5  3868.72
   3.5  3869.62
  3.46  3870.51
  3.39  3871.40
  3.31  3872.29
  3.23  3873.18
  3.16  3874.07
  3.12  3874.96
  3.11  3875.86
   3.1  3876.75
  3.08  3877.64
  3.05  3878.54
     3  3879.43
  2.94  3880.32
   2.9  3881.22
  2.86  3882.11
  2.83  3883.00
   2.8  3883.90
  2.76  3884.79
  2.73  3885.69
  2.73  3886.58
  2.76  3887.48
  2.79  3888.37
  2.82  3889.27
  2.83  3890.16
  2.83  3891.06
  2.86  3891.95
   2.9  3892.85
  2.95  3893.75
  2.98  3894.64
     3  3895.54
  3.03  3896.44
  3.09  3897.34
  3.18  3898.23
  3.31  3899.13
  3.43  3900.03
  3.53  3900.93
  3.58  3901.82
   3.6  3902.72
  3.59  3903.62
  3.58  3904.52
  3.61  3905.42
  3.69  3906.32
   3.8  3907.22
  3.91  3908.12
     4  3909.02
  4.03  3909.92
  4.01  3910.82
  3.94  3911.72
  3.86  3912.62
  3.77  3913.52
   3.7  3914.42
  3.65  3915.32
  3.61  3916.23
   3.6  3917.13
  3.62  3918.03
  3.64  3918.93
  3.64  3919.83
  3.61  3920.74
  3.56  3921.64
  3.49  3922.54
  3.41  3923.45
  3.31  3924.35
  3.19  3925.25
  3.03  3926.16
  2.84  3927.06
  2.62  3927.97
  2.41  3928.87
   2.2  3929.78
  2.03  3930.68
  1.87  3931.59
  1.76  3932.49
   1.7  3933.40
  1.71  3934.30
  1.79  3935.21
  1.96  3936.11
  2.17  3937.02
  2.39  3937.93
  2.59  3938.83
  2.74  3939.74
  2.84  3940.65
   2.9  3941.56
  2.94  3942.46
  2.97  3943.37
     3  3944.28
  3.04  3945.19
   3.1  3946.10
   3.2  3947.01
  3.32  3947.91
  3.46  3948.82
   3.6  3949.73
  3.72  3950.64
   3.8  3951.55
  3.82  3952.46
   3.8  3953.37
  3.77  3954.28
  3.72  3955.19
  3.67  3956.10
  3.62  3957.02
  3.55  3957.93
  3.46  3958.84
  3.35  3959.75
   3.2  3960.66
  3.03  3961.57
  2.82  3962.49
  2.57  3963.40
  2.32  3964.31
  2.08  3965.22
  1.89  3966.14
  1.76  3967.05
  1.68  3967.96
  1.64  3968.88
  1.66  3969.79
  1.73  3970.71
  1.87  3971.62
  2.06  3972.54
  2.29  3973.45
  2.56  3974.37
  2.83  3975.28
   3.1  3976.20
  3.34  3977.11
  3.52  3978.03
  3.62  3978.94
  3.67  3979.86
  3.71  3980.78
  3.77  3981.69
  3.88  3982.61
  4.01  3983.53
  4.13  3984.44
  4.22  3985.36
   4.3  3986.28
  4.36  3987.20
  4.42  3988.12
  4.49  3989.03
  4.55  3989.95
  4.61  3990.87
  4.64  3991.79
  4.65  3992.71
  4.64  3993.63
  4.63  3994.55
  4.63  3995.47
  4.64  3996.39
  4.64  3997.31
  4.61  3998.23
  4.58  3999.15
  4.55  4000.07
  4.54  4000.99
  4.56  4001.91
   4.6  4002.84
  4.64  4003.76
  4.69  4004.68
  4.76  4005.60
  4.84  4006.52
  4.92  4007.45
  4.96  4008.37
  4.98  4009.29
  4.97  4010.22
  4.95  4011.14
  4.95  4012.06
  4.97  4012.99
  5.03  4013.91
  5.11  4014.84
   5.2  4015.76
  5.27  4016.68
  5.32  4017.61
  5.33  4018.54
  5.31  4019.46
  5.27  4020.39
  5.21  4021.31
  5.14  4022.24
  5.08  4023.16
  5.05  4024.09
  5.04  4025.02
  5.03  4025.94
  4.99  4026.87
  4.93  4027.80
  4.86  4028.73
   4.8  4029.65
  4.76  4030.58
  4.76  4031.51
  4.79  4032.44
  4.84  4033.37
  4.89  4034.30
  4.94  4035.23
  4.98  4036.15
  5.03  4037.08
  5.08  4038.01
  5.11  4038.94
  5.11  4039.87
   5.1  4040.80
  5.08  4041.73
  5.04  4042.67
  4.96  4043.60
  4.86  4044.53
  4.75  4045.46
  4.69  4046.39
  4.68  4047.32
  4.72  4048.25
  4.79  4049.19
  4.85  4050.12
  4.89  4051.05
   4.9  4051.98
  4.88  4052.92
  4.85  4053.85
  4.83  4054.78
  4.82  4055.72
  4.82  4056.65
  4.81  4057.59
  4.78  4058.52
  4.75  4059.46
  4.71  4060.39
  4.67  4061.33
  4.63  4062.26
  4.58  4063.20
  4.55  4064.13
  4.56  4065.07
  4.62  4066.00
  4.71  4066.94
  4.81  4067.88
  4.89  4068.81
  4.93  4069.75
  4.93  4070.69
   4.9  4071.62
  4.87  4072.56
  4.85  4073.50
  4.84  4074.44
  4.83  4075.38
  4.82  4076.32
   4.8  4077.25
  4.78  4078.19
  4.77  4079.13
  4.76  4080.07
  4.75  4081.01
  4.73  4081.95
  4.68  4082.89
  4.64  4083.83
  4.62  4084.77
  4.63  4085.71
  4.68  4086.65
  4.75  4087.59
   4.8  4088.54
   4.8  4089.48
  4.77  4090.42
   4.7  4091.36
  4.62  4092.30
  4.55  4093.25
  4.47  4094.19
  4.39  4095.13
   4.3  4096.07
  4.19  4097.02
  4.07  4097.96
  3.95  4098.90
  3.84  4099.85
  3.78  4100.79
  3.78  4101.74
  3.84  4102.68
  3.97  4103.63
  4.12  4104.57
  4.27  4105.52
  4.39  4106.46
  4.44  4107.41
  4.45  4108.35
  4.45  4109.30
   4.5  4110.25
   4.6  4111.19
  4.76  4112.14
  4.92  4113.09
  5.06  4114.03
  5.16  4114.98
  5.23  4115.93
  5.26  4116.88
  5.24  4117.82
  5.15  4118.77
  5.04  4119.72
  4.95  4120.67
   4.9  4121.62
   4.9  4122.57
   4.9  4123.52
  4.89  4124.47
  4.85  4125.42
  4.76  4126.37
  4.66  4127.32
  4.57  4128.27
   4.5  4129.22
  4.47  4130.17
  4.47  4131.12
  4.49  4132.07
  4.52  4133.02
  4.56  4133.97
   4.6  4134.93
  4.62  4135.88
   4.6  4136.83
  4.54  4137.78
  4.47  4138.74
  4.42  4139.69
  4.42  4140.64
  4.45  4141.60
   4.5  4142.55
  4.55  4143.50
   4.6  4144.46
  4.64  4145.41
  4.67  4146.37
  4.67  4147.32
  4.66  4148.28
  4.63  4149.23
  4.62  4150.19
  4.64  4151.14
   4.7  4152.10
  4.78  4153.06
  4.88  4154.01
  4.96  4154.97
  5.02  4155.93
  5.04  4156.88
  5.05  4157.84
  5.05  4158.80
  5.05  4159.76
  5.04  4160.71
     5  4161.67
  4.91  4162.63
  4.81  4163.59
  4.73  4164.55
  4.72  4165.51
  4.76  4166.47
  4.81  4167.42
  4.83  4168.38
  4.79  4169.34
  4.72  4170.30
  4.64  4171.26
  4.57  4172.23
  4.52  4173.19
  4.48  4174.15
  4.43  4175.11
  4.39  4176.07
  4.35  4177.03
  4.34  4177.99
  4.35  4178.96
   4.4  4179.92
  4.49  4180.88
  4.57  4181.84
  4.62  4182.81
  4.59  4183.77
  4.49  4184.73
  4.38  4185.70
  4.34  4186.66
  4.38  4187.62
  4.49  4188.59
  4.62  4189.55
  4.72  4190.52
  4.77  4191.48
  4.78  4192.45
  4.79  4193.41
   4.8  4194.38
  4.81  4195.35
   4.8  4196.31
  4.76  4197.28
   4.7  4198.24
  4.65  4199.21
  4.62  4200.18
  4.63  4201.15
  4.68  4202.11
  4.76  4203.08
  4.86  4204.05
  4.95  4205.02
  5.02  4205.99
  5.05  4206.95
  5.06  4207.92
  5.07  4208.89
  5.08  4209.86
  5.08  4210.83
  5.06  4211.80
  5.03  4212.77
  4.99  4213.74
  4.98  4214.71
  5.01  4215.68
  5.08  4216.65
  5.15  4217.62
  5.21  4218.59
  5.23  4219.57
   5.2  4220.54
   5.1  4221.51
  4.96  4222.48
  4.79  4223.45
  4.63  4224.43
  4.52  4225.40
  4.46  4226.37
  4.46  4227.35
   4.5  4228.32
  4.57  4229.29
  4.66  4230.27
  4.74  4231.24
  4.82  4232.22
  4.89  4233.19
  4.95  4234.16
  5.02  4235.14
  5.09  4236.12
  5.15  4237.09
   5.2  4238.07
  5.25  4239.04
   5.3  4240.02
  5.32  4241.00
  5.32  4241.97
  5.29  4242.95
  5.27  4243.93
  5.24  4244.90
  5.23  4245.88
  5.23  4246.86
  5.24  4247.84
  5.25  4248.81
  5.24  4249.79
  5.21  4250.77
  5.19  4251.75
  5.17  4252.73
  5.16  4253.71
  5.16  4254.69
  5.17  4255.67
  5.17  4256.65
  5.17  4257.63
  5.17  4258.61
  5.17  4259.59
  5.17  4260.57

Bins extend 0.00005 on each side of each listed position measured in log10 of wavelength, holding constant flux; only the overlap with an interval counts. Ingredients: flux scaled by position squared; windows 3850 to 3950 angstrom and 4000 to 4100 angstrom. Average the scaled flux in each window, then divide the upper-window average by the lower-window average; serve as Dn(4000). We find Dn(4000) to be 1.67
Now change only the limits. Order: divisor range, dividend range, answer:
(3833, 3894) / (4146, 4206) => 1.87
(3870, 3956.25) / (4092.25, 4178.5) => 1.65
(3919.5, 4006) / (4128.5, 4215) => 1.57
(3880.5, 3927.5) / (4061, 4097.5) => 1.54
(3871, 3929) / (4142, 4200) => 1.64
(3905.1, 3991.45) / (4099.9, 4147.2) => 1.59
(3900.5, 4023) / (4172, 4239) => 1.48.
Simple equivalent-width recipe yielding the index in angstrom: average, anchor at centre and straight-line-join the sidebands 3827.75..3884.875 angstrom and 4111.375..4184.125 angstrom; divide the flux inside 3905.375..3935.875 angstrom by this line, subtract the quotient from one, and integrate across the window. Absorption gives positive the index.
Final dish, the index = 1.2 angstrom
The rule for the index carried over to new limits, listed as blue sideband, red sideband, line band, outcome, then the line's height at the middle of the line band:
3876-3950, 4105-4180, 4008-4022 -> -4.87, 3.8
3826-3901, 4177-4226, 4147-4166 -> -1.31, 4.54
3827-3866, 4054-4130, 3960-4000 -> 4.12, 3.81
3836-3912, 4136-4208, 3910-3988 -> 9.64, 3.5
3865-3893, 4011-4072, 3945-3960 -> 1.38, 3.9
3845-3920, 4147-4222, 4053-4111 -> -4.43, 4.26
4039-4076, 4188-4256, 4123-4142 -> 1.14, 4.88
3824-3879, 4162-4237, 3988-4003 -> -3.76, 3.67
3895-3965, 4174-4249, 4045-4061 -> -3.61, 3.91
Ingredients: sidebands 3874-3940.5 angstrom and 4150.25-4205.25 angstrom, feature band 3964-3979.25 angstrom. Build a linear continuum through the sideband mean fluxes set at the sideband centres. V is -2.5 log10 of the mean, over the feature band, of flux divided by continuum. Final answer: 0.43 mag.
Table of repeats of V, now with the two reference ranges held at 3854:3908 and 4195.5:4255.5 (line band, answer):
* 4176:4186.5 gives 0.07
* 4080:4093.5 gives -0.11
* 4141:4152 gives -0.01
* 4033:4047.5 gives -0.23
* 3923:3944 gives 0.35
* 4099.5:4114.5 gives 0.01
